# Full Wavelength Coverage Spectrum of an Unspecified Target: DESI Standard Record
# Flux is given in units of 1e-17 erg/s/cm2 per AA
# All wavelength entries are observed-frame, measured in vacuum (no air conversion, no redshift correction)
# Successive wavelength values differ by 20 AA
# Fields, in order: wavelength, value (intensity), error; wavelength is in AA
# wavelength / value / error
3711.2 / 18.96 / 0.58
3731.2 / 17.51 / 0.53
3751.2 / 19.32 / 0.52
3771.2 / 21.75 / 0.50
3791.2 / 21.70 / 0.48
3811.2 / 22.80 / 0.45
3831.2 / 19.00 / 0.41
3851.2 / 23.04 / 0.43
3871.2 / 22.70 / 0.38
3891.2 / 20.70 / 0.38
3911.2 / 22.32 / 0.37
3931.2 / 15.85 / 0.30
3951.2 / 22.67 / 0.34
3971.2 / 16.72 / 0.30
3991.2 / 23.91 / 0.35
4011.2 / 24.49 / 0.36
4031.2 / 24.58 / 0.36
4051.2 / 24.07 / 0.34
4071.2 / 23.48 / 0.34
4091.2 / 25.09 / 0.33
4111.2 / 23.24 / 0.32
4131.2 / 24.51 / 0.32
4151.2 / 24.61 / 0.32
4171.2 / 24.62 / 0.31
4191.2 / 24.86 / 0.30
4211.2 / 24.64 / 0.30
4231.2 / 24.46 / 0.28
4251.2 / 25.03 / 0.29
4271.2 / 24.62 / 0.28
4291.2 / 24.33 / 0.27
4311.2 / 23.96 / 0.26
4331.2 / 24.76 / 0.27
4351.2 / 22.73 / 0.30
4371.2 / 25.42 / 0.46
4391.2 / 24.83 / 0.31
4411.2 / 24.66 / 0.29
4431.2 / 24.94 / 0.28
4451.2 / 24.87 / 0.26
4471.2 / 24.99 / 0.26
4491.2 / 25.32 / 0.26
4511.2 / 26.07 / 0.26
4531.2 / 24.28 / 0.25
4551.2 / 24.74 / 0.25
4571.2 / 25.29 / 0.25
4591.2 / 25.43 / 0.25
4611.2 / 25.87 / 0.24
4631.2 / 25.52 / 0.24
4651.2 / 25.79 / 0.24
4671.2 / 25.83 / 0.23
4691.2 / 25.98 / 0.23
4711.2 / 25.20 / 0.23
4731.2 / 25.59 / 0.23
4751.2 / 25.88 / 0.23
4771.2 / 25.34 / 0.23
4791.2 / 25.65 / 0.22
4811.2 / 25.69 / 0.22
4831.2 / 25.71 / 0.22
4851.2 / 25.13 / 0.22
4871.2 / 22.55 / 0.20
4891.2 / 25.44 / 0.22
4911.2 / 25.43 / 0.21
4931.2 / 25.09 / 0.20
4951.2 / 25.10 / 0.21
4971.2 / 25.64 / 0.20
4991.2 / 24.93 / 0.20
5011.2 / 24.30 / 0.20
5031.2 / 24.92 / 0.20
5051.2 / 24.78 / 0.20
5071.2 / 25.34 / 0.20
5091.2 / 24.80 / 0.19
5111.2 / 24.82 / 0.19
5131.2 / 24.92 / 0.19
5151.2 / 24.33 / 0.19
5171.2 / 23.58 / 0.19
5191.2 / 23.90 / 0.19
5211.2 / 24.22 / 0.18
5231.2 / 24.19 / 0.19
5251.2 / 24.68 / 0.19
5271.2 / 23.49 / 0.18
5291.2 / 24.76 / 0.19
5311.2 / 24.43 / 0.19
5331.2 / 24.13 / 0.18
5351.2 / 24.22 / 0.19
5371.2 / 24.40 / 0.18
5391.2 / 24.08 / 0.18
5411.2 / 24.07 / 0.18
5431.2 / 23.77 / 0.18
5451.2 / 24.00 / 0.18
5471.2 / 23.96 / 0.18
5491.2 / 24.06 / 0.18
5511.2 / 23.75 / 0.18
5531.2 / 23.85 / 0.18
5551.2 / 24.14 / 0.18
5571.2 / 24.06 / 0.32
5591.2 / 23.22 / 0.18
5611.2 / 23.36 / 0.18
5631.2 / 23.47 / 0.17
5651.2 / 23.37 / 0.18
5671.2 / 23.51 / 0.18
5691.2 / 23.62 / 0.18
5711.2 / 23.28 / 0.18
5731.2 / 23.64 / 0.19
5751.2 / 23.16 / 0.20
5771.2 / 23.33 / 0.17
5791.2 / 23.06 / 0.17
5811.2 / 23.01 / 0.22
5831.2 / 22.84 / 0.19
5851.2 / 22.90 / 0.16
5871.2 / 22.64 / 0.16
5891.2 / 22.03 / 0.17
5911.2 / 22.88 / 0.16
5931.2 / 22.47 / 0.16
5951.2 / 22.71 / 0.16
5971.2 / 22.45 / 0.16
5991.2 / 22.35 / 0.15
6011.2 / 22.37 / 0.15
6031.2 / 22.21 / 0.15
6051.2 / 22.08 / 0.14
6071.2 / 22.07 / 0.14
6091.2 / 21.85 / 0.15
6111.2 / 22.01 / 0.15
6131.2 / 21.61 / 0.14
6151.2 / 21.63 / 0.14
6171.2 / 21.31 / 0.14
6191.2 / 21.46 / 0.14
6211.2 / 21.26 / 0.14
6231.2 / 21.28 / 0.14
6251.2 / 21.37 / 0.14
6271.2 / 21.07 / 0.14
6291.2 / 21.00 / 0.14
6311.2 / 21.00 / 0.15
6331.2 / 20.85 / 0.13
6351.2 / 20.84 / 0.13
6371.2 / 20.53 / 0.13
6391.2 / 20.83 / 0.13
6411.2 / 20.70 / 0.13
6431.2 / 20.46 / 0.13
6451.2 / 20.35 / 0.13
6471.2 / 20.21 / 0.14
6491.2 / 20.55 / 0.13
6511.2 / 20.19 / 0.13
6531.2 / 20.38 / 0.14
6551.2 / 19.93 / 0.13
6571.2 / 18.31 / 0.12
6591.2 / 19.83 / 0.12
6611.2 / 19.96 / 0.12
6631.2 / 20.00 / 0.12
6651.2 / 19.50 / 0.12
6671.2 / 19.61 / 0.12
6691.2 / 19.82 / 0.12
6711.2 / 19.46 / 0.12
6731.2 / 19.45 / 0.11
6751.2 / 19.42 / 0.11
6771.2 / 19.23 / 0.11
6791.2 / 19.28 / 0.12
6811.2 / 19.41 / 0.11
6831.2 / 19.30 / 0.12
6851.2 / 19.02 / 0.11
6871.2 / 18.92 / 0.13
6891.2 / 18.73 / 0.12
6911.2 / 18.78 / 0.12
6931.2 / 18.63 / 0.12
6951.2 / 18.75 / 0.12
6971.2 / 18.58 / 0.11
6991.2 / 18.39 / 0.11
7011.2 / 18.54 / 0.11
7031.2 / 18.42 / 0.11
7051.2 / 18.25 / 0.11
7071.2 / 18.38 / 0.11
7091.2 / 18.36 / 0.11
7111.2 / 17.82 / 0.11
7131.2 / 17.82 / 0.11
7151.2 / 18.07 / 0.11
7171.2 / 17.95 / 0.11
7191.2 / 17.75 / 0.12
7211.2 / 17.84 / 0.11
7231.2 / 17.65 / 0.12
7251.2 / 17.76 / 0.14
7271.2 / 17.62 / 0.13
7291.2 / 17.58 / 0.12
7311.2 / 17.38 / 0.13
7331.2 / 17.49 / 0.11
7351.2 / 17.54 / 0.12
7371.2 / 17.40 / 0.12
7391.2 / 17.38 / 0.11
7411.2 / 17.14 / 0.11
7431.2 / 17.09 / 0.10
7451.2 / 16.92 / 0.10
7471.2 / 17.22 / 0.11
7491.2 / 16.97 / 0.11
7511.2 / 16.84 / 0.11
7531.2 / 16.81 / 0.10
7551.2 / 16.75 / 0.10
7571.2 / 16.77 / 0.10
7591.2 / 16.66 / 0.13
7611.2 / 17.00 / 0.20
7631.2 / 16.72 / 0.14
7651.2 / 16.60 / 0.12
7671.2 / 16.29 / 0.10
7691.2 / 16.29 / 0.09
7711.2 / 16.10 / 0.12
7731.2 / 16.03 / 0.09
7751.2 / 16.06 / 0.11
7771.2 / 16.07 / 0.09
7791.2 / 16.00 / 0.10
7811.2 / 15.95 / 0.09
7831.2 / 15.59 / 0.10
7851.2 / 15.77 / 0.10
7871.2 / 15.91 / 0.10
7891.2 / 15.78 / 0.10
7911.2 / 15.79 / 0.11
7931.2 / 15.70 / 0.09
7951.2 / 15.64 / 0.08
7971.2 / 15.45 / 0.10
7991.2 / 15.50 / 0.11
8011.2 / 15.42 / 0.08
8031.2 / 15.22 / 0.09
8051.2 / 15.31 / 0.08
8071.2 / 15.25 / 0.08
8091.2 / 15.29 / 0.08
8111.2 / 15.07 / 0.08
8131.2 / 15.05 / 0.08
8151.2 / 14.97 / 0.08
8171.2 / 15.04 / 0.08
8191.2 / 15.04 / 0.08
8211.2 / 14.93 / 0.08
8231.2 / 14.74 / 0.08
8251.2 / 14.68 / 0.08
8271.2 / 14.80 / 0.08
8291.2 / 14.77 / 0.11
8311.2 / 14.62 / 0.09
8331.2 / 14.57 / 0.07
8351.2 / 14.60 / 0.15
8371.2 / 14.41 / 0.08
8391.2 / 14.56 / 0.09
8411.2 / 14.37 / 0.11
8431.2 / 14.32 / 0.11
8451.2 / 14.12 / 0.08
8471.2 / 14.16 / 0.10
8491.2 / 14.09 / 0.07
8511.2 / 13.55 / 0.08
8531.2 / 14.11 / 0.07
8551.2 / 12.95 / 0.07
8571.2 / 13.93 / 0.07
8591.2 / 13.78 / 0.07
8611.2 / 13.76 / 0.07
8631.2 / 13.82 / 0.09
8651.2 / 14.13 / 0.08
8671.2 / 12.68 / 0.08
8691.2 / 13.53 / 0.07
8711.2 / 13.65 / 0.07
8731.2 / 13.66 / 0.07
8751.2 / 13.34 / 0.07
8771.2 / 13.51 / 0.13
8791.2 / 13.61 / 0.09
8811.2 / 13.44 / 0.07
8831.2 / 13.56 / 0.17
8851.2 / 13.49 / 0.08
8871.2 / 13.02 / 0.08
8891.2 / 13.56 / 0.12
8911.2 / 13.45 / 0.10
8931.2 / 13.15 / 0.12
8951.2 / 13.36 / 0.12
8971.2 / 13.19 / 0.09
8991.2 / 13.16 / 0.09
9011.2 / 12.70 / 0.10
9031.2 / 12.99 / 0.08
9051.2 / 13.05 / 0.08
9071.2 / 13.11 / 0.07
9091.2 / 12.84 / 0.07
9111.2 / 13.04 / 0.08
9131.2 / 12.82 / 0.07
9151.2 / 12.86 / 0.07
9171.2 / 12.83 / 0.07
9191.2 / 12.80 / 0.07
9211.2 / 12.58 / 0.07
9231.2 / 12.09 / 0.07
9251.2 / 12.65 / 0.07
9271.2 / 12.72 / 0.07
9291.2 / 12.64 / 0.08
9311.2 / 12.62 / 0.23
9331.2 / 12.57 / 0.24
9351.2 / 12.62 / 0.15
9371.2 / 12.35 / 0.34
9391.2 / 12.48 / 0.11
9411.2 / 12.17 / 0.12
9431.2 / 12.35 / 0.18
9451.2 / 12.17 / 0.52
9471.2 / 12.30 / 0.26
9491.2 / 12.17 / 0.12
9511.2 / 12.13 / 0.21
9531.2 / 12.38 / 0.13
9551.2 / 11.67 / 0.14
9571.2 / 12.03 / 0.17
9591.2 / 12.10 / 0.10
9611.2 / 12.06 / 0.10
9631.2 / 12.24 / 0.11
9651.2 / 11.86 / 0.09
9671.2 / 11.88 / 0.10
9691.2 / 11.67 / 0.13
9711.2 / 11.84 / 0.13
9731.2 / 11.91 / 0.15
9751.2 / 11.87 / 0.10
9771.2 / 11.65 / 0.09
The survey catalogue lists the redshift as 0.000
